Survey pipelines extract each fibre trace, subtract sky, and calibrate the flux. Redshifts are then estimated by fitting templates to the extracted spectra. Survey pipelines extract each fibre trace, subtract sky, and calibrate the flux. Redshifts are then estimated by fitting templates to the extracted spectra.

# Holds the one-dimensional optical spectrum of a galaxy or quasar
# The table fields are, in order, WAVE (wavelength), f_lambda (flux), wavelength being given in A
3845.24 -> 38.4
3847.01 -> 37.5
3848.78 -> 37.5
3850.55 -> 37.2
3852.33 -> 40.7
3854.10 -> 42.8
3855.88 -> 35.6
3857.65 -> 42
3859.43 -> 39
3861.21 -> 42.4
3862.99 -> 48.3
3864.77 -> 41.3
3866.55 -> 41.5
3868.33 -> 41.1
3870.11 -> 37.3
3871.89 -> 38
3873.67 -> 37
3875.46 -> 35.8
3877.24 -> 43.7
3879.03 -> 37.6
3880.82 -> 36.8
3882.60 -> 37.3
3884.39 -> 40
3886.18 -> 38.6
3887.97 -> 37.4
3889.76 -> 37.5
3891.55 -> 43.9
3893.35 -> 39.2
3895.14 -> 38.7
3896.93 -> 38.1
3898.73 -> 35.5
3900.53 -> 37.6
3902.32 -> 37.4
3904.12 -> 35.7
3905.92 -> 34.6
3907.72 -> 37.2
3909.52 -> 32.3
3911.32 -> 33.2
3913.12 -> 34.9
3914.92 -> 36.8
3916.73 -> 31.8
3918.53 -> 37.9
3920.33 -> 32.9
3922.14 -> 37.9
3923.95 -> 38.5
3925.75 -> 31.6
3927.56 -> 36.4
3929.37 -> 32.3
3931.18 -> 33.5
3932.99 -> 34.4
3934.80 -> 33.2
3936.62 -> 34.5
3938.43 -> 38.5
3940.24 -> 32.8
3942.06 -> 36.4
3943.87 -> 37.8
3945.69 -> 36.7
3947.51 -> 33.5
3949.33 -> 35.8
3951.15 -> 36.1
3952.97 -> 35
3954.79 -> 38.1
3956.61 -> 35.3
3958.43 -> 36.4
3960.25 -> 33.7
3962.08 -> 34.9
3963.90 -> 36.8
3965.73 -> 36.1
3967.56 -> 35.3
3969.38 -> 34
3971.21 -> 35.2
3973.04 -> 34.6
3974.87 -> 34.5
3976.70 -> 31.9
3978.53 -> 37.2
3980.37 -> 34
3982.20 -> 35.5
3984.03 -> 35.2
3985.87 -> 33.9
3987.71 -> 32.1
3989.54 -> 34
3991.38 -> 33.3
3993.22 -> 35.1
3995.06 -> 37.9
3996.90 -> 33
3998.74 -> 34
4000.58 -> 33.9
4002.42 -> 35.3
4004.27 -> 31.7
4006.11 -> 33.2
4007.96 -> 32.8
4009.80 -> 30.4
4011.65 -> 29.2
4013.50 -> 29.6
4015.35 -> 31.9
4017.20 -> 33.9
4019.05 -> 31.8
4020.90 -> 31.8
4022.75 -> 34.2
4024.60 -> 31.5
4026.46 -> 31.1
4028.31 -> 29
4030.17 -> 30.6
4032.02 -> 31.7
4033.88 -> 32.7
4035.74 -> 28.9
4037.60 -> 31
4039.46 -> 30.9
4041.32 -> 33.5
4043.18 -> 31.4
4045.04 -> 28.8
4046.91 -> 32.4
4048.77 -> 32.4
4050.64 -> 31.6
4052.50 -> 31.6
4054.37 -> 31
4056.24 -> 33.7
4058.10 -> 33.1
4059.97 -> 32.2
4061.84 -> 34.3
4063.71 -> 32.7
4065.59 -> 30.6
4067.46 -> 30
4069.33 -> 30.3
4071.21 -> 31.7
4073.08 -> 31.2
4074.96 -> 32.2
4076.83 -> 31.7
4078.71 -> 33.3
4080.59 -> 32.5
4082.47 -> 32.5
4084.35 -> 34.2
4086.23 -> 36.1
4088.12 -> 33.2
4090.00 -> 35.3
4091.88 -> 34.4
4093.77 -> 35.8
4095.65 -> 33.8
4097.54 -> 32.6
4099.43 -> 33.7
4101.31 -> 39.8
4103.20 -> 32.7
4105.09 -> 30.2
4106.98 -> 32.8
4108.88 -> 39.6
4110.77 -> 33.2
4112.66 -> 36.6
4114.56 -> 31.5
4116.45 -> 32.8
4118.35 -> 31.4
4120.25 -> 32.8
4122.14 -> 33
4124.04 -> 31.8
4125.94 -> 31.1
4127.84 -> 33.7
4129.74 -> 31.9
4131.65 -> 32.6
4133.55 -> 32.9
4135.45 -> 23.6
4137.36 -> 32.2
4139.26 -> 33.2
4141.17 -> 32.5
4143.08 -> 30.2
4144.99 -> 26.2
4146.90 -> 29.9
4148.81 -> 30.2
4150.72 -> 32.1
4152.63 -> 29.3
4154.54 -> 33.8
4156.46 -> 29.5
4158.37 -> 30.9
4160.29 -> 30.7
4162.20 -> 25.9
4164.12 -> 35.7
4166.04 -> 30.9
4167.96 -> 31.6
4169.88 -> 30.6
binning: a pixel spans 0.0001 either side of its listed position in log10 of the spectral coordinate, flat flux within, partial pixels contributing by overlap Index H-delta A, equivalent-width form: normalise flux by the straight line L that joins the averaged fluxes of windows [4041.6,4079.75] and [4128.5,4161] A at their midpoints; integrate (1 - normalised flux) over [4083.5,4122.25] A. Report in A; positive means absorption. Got -3.5 A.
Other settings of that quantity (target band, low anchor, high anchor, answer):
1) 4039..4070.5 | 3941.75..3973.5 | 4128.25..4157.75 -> 1.2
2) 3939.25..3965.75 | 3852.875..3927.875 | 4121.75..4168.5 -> 0.4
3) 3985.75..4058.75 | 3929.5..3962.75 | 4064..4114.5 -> 4.4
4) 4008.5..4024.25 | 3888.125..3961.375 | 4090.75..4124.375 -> 1.5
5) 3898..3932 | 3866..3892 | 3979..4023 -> 1.8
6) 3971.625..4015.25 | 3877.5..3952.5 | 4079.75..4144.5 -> 1.8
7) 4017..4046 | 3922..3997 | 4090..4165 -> 2.1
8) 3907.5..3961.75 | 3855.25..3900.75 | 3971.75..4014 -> 2.0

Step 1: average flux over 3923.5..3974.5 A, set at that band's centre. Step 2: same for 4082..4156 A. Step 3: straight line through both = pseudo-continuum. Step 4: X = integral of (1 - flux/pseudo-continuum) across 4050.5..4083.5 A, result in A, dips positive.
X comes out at 1.4 A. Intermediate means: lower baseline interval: 35.2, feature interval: 32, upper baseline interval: 32.7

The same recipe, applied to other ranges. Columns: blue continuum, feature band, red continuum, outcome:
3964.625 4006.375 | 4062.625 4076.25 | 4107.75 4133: 1.0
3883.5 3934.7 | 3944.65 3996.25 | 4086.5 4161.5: 0.1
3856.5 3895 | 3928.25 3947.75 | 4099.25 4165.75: 1.5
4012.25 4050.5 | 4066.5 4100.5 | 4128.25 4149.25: -2.2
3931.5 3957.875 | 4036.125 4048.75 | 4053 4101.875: 0.9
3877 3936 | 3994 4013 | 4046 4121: 0.8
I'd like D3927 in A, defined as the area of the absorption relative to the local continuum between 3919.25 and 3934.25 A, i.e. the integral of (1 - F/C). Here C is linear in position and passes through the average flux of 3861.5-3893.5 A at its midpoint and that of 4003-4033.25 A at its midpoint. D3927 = 0.9 A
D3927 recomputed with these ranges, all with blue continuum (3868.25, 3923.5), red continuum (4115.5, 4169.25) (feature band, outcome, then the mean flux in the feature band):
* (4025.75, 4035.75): 0.9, 30.8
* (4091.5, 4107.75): -0.9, 34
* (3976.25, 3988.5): 0.2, 34.4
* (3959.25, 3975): 0.2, 35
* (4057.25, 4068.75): 0.3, 32.1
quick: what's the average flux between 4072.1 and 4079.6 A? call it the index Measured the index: 32.1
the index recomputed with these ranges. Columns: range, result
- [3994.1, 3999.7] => 35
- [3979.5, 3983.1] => 34.8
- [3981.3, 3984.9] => 35.4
